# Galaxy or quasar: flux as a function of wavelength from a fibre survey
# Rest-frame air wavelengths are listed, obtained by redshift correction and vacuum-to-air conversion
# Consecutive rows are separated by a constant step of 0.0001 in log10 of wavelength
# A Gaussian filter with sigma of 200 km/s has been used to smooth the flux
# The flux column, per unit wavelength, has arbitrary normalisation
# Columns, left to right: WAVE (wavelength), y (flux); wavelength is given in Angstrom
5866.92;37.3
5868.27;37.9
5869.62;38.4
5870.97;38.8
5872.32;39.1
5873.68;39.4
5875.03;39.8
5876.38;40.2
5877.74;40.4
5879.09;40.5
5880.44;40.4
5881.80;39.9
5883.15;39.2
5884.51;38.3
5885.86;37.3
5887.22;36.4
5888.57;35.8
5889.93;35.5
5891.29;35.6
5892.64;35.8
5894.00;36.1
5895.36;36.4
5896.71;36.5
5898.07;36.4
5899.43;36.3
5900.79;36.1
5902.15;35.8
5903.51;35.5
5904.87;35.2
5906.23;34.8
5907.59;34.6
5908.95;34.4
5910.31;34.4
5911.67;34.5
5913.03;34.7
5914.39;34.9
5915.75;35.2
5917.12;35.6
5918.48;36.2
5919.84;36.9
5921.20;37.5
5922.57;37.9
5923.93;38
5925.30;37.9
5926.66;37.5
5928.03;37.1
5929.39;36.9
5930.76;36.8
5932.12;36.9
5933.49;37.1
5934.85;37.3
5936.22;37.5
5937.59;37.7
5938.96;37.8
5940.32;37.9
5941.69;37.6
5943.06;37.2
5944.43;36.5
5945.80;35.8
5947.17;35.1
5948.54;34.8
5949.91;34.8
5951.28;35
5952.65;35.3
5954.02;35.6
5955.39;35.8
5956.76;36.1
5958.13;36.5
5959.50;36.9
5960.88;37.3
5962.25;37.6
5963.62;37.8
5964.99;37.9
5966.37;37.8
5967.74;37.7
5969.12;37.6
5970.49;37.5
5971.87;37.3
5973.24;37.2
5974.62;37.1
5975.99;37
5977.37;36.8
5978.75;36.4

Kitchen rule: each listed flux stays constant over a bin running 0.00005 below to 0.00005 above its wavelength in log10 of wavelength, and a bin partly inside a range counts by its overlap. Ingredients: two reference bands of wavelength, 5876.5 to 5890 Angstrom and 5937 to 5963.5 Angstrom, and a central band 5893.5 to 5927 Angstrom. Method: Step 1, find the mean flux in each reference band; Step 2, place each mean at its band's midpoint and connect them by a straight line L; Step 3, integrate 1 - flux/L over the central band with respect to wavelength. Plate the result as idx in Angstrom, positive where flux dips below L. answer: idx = 1.5 Angstrom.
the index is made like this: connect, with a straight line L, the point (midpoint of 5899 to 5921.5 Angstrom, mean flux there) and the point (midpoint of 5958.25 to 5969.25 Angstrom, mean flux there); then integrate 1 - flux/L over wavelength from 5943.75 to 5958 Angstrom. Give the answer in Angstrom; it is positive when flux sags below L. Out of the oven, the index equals 0.57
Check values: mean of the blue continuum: 35.4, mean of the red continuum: 37.5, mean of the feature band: 35.5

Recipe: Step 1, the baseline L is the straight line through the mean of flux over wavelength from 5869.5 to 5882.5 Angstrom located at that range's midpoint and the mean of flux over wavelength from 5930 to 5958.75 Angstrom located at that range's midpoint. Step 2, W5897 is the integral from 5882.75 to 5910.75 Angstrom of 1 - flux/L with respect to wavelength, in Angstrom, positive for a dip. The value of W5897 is 2.0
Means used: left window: 39.7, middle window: 36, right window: 36.4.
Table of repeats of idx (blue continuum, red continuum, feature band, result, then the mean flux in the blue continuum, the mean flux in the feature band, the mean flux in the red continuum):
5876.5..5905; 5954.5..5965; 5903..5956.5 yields 1.21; 37.2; 36.2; 36.9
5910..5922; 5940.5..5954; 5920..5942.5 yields -1.09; 35.6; 37.4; 35.8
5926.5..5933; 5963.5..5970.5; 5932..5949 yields 0.14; 37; 36.9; 37.7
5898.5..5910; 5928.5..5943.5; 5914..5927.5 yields -0.16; 35.3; 36.8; 37.3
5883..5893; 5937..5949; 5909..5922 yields 0.42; 36.6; 35.5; 36.7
